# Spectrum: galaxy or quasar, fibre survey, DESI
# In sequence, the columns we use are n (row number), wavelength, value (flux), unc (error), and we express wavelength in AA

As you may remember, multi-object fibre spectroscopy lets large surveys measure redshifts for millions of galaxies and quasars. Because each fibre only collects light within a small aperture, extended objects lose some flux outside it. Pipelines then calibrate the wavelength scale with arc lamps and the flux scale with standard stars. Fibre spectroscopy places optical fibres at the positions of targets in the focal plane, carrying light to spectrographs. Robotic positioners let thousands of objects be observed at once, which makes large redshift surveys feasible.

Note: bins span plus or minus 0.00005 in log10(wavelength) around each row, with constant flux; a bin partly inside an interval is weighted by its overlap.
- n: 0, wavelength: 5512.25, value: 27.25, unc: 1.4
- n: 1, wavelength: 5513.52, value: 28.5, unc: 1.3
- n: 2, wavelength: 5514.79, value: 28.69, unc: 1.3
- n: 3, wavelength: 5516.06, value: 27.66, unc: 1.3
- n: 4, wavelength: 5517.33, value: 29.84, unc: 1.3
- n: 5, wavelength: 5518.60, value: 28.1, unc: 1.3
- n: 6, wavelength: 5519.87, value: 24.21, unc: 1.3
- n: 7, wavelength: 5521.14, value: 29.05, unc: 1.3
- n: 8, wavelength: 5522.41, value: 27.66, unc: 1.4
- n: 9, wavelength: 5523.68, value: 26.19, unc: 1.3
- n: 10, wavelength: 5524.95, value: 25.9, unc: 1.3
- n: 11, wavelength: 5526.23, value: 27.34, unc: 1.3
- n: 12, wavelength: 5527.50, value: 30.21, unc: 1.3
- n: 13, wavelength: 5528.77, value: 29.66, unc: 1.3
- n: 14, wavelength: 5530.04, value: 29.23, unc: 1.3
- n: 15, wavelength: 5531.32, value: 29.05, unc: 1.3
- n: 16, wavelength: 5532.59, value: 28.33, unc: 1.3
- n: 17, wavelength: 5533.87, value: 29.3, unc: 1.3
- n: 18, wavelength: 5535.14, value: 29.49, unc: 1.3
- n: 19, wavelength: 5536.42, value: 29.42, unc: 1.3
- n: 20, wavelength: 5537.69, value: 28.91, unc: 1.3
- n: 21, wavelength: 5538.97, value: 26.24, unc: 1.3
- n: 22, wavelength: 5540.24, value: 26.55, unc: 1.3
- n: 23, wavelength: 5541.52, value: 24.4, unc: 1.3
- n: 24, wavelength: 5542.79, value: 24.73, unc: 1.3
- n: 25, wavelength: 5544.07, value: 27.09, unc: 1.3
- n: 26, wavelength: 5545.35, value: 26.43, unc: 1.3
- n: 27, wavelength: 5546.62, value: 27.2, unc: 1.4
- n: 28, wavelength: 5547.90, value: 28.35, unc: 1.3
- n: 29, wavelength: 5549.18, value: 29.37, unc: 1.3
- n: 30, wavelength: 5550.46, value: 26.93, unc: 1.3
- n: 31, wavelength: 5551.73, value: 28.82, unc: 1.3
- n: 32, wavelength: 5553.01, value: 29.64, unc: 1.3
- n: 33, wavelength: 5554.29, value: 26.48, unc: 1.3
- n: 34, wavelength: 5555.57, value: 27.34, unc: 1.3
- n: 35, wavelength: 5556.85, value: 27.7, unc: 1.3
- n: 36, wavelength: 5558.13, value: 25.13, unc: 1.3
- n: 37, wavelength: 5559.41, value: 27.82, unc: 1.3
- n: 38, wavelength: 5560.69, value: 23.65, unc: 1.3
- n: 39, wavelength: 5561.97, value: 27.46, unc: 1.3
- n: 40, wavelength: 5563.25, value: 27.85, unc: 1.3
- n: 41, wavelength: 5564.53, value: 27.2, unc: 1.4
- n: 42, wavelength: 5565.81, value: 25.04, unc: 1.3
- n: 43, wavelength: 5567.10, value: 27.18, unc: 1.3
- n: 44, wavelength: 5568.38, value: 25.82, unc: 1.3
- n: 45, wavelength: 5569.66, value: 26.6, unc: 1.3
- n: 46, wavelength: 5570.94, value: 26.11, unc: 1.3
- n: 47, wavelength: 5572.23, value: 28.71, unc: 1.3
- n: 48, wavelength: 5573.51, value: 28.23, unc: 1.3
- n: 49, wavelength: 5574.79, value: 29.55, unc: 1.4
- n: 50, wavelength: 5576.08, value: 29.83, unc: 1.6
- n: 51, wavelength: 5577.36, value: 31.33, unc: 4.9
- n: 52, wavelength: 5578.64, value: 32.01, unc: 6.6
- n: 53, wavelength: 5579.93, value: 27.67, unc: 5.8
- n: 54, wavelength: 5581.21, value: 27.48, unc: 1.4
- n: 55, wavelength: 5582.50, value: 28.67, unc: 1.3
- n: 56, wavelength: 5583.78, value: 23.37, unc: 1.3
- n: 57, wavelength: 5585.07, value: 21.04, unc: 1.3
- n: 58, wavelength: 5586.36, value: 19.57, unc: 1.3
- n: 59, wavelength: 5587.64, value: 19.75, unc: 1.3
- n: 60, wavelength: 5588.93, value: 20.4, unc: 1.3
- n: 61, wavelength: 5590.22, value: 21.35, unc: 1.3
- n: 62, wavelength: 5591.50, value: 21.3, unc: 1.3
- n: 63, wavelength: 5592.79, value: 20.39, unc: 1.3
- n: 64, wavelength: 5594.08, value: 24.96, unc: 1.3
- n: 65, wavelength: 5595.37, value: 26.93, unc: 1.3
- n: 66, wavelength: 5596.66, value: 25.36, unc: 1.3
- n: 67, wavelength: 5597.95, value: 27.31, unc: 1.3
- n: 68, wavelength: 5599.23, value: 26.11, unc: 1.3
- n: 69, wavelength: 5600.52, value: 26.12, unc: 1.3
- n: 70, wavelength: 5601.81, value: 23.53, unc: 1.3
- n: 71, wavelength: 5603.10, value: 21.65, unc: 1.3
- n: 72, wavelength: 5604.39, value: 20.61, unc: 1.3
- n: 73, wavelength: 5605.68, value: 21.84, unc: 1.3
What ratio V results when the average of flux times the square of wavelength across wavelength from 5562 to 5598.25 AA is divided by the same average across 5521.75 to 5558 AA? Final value 0.9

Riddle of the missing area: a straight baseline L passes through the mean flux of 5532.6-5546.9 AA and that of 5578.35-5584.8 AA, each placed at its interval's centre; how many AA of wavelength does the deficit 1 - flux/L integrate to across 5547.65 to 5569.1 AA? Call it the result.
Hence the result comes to 0.1 AA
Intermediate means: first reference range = 27.3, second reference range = 27.2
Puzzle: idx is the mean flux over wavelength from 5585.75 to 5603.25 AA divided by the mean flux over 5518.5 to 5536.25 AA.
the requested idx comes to 0.83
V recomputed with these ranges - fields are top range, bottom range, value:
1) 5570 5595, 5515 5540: 0.92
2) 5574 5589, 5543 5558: 0.96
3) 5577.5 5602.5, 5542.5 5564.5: 0.91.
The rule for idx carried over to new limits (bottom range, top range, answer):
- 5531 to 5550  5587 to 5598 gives 0.83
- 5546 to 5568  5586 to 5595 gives 0.78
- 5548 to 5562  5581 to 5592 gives 0.82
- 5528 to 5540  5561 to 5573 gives 0.93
